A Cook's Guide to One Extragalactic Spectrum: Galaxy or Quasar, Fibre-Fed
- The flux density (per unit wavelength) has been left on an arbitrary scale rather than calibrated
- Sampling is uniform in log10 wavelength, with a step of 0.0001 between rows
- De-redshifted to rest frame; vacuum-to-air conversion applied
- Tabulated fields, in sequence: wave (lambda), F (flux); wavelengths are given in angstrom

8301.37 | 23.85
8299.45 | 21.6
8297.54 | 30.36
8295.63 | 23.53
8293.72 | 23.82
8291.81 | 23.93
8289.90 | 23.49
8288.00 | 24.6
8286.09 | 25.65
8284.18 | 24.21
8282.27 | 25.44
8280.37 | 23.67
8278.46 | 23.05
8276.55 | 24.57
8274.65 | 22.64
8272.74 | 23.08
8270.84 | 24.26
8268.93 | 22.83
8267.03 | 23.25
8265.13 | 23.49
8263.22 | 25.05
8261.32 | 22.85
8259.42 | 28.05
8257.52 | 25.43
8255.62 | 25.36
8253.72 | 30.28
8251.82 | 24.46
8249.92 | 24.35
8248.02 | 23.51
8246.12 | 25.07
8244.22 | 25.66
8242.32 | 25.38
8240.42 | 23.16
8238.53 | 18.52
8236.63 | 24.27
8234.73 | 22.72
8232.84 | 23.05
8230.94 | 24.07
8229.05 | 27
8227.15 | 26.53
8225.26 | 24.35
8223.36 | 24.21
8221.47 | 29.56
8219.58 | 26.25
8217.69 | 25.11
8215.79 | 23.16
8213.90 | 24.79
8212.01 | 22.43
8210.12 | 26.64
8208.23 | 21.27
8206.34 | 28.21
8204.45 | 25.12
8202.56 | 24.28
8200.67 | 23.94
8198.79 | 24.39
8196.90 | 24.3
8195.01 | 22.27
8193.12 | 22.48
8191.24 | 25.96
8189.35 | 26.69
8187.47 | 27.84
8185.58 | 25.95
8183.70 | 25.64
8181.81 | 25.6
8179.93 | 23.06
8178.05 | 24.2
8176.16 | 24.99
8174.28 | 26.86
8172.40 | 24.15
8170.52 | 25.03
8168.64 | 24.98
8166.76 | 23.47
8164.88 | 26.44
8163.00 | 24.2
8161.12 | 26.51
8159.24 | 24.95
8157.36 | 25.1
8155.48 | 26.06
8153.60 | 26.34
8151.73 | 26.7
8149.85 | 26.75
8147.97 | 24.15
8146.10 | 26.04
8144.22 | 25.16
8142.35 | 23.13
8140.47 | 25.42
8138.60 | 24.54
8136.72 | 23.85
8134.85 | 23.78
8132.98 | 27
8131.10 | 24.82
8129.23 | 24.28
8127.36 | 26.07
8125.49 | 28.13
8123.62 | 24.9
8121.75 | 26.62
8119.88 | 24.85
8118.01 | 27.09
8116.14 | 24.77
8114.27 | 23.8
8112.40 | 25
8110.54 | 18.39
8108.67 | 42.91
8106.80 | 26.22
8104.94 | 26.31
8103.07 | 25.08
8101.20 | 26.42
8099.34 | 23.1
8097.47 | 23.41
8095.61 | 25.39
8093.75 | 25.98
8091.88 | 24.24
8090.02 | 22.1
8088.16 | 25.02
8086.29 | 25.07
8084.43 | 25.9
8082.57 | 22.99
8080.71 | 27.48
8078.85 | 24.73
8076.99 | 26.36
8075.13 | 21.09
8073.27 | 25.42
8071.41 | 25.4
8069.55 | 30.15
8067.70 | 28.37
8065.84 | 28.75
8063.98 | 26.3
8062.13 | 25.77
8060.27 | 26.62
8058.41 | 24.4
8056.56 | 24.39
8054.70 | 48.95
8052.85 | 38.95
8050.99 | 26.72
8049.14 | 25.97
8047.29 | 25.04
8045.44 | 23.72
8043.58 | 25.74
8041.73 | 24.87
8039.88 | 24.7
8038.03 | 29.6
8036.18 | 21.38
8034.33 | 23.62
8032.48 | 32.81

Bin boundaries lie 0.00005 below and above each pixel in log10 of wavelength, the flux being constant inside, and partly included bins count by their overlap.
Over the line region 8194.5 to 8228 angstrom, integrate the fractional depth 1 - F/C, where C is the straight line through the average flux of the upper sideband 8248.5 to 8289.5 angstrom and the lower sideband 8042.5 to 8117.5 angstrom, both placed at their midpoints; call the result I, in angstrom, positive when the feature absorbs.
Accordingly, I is 0.43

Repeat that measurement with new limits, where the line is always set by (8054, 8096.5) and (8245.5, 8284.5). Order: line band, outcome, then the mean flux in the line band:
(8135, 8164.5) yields 0.5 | 25.2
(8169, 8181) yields 0.3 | 24.8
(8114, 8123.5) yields 0.2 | 25.5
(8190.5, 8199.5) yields 0.5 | 23.8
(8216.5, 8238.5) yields 0.0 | 24.9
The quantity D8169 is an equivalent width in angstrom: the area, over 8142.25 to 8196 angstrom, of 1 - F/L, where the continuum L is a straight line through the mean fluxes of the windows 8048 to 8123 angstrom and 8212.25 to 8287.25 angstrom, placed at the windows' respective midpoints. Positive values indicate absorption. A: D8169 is 0.74 angstrom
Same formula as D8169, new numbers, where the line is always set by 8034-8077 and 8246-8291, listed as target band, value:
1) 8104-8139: 0.56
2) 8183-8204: 0.49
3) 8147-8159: 0.09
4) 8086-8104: 1.46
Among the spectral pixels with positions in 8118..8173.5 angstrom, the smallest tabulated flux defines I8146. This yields 23.13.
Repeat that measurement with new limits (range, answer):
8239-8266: 22.85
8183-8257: 18.52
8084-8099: 22.1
